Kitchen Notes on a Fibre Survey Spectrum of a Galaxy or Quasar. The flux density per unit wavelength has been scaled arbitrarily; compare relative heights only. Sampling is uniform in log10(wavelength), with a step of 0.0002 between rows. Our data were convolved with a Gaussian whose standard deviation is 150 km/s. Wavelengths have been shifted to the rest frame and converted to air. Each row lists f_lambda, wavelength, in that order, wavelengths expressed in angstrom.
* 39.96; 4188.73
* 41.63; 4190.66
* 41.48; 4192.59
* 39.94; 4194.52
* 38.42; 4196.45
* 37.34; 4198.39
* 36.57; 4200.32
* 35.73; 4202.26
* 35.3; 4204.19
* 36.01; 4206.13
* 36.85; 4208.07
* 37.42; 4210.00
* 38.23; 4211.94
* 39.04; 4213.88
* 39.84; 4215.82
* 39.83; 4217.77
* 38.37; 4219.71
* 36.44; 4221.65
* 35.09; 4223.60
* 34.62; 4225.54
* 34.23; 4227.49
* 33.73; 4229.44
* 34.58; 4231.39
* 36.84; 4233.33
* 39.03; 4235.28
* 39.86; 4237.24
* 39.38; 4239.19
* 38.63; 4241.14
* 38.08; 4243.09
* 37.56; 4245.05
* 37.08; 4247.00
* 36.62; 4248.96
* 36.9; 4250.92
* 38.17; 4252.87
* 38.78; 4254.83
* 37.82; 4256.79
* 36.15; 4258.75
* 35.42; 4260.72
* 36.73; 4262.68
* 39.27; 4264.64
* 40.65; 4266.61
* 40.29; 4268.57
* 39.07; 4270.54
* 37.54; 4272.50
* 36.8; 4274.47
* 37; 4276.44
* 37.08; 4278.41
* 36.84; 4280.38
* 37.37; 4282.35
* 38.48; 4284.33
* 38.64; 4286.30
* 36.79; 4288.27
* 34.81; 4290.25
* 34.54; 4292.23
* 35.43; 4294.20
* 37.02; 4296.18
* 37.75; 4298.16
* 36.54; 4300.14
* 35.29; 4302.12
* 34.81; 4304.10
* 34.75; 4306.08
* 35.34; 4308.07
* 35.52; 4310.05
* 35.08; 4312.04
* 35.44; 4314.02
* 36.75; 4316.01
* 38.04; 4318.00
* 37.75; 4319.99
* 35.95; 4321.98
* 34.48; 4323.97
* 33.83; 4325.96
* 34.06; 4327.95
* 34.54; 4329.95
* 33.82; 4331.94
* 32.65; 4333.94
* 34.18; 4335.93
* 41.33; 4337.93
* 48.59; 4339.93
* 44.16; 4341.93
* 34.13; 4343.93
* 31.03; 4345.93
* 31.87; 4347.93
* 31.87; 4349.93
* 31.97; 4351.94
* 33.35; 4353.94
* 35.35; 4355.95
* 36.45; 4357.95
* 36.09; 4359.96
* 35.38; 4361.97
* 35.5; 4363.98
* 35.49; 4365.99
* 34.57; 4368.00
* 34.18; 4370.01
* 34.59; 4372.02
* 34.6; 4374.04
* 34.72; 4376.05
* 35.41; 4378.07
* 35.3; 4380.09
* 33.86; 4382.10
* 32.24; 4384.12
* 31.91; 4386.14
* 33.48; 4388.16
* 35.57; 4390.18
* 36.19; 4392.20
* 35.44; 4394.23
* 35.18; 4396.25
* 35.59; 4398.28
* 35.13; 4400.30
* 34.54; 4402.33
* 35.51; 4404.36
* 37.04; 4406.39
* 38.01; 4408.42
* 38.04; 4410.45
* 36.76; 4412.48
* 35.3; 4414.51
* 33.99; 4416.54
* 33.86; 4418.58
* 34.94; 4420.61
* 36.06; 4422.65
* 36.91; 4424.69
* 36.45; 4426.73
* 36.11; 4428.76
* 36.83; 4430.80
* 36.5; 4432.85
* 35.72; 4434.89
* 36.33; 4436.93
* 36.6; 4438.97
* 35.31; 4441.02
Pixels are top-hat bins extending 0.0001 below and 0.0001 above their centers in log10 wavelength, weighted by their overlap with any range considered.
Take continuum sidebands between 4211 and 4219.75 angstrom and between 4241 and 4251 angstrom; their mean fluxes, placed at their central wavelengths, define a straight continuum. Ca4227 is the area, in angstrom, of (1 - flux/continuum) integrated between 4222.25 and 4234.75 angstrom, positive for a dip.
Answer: 1.1 angstrom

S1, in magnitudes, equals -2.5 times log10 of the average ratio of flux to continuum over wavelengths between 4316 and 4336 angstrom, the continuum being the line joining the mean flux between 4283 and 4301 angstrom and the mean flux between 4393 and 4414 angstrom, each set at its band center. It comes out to 0.04 mag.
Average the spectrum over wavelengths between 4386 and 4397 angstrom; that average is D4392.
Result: 34.8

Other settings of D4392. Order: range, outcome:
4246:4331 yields 36.7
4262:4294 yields 37.6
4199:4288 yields 37.4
